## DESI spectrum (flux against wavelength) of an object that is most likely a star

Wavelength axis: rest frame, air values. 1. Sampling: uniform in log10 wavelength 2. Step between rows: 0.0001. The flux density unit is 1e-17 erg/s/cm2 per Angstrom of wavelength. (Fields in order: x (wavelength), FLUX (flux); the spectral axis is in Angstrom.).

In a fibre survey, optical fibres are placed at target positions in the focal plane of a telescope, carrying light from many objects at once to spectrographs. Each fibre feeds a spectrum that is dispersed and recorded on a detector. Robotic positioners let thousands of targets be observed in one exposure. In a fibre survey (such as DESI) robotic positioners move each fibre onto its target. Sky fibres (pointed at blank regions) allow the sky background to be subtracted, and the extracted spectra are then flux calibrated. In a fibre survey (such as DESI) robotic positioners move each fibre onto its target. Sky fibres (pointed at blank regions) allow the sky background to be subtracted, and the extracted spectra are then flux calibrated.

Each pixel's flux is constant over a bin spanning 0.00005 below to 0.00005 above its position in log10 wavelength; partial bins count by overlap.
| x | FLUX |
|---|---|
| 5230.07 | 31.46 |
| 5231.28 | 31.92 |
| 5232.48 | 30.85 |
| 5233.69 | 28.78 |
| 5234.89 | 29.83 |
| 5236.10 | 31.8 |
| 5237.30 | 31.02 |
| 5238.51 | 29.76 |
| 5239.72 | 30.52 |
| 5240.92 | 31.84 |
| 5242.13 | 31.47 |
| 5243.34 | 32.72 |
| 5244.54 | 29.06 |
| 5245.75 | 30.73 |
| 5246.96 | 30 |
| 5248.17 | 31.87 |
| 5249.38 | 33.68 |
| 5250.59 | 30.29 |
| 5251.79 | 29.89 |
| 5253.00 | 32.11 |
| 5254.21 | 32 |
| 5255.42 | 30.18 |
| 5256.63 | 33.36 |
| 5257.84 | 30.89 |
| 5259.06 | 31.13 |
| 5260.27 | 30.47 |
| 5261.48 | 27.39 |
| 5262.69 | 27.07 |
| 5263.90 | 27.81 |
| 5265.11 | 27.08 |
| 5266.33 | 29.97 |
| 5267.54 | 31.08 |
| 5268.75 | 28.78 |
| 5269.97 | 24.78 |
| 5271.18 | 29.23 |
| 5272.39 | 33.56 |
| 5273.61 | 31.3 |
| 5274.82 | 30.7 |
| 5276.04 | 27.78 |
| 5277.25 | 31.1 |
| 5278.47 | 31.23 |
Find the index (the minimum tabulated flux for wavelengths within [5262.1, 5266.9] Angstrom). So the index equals 27.07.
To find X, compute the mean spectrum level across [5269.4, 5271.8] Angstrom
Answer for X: 27.2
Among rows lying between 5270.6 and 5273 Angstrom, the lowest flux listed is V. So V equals 29.23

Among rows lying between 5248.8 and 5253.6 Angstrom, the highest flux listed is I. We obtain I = 33.68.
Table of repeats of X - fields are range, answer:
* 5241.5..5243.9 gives 32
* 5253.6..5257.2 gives 31.8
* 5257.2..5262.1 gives 30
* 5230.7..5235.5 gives 30.3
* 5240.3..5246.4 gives 31.2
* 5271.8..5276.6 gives 30.8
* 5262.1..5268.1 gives 28.6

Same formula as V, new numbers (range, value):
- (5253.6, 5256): 30.18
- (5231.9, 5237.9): 28.78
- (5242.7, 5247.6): 29.06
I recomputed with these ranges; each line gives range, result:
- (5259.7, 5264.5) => 30.47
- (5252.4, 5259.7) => 33.36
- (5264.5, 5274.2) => 33.56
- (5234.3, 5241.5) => 31.84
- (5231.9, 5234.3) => 30.85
